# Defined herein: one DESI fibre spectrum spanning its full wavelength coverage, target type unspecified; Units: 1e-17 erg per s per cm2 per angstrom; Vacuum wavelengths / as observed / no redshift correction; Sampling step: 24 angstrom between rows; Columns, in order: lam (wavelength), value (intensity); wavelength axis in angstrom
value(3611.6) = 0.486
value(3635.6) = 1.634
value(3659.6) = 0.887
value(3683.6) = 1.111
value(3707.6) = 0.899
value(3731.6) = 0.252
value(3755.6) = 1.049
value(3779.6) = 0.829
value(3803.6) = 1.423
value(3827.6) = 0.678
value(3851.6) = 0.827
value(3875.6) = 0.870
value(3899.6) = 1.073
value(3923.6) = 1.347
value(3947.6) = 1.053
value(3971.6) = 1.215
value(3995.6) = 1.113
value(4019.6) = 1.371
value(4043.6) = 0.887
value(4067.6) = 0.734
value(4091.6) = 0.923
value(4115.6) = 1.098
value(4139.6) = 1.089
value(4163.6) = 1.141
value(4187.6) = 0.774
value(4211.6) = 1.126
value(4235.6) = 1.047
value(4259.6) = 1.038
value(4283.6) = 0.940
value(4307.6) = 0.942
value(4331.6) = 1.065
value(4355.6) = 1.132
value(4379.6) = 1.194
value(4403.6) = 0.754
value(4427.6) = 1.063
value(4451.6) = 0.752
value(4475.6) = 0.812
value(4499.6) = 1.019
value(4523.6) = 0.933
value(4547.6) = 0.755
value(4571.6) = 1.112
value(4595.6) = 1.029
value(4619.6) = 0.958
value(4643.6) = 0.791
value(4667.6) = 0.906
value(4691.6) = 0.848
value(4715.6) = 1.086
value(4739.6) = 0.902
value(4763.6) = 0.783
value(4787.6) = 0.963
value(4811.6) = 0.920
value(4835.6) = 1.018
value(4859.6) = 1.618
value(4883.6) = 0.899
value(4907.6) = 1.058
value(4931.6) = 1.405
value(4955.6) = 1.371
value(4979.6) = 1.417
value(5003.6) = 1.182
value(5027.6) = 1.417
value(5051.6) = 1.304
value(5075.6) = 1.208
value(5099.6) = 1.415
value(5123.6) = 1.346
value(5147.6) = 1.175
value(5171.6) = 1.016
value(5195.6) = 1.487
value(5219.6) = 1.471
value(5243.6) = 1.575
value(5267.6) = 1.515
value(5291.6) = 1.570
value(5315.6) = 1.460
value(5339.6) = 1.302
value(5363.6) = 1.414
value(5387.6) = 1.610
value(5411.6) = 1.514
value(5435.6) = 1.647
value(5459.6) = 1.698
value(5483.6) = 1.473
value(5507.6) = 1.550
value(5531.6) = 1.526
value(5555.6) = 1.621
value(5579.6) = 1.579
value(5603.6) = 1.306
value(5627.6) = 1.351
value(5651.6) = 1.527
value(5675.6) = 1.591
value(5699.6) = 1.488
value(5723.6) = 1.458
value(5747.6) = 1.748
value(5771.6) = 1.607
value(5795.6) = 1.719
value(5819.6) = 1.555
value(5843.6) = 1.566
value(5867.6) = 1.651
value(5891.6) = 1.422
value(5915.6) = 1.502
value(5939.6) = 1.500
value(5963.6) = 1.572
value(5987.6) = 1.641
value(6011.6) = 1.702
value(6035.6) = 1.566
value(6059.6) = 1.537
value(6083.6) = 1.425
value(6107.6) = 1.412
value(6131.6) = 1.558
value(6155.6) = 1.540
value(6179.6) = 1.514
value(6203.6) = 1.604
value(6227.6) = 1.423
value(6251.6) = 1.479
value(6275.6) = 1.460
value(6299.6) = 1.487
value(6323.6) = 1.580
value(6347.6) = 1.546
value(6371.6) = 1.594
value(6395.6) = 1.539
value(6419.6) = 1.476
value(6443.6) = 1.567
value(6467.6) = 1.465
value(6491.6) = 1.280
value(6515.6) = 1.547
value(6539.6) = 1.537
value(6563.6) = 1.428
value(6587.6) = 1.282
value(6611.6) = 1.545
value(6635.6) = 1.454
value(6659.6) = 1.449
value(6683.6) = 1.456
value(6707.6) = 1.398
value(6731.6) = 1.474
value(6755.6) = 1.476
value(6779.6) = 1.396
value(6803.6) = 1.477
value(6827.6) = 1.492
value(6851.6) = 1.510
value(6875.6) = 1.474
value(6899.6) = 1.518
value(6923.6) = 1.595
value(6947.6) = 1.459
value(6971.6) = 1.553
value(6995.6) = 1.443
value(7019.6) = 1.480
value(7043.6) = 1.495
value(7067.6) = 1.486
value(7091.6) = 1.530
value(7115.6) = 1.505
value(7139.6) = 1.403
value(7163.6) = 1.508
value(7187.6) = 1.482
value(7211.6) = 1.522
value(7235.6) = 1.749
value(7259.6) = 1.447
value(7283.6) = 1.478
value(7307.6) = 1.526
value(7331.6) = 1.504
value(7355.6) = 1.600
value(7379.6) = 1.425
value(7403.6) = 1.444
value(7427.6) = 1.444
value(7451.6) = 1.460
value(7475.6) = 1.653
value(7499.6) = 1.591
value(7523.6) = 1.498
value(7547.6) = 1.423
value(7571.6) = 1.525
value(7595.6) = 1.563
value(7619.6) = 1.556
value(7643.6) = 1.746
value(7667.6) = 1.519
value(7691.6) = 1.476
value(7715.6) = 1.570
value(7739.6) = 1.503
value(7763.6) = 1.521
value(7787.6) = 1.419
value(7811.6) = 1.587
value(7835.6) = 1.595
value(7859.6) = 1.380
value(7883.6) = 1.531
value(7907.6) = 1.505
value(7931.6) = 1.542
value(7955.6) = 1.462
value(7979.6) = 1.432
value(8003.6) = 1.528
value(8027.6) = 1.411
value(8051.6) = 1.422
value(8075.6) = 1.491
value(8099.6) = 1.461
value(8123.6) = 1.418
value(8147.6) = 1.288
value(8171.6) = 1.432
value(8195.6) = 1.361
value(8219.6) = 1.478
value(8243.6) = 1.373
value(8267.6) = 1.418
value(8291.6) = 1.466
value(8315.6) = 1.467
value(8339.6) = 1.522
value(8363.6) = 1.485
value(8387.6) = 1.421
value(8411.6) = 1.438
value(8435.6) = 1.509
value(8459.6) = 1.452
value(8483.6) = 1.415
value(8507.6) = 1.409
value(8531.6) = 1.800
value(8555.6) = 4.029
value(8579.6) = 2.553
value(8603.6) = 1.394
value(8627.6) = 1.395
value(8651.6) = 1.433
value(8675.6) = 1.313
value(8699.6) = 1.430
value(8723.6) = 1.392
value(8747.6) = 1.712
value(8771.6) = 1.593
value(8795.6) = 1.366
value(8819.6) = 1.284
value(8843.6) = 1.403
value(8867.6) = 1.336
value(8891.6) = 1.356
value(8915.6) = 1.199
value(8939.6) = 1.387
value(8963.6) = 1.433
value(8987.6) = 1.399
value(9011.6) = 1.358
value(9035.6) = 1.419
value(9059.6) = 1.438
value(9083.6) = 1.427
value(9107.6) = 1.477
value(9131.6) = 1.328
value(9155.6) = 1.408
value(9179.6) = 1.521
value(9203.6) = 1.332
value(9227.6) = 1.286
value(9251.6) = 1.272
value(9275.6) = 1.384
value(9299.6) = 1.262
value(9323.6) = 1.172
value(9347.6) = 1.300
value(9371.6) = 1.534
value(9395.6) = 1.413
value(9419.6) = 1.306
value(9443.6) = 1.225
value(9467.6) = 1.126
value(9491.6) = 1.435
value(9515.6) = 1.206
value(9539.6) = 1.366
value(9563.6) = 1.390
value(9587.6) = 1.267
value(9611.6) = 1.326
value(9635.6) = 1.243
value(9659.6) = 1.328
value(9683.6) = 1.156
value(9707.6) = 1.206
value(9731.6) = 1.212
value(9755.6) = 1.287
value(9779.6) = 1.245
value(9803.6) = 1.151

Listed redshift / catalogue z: 0.303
